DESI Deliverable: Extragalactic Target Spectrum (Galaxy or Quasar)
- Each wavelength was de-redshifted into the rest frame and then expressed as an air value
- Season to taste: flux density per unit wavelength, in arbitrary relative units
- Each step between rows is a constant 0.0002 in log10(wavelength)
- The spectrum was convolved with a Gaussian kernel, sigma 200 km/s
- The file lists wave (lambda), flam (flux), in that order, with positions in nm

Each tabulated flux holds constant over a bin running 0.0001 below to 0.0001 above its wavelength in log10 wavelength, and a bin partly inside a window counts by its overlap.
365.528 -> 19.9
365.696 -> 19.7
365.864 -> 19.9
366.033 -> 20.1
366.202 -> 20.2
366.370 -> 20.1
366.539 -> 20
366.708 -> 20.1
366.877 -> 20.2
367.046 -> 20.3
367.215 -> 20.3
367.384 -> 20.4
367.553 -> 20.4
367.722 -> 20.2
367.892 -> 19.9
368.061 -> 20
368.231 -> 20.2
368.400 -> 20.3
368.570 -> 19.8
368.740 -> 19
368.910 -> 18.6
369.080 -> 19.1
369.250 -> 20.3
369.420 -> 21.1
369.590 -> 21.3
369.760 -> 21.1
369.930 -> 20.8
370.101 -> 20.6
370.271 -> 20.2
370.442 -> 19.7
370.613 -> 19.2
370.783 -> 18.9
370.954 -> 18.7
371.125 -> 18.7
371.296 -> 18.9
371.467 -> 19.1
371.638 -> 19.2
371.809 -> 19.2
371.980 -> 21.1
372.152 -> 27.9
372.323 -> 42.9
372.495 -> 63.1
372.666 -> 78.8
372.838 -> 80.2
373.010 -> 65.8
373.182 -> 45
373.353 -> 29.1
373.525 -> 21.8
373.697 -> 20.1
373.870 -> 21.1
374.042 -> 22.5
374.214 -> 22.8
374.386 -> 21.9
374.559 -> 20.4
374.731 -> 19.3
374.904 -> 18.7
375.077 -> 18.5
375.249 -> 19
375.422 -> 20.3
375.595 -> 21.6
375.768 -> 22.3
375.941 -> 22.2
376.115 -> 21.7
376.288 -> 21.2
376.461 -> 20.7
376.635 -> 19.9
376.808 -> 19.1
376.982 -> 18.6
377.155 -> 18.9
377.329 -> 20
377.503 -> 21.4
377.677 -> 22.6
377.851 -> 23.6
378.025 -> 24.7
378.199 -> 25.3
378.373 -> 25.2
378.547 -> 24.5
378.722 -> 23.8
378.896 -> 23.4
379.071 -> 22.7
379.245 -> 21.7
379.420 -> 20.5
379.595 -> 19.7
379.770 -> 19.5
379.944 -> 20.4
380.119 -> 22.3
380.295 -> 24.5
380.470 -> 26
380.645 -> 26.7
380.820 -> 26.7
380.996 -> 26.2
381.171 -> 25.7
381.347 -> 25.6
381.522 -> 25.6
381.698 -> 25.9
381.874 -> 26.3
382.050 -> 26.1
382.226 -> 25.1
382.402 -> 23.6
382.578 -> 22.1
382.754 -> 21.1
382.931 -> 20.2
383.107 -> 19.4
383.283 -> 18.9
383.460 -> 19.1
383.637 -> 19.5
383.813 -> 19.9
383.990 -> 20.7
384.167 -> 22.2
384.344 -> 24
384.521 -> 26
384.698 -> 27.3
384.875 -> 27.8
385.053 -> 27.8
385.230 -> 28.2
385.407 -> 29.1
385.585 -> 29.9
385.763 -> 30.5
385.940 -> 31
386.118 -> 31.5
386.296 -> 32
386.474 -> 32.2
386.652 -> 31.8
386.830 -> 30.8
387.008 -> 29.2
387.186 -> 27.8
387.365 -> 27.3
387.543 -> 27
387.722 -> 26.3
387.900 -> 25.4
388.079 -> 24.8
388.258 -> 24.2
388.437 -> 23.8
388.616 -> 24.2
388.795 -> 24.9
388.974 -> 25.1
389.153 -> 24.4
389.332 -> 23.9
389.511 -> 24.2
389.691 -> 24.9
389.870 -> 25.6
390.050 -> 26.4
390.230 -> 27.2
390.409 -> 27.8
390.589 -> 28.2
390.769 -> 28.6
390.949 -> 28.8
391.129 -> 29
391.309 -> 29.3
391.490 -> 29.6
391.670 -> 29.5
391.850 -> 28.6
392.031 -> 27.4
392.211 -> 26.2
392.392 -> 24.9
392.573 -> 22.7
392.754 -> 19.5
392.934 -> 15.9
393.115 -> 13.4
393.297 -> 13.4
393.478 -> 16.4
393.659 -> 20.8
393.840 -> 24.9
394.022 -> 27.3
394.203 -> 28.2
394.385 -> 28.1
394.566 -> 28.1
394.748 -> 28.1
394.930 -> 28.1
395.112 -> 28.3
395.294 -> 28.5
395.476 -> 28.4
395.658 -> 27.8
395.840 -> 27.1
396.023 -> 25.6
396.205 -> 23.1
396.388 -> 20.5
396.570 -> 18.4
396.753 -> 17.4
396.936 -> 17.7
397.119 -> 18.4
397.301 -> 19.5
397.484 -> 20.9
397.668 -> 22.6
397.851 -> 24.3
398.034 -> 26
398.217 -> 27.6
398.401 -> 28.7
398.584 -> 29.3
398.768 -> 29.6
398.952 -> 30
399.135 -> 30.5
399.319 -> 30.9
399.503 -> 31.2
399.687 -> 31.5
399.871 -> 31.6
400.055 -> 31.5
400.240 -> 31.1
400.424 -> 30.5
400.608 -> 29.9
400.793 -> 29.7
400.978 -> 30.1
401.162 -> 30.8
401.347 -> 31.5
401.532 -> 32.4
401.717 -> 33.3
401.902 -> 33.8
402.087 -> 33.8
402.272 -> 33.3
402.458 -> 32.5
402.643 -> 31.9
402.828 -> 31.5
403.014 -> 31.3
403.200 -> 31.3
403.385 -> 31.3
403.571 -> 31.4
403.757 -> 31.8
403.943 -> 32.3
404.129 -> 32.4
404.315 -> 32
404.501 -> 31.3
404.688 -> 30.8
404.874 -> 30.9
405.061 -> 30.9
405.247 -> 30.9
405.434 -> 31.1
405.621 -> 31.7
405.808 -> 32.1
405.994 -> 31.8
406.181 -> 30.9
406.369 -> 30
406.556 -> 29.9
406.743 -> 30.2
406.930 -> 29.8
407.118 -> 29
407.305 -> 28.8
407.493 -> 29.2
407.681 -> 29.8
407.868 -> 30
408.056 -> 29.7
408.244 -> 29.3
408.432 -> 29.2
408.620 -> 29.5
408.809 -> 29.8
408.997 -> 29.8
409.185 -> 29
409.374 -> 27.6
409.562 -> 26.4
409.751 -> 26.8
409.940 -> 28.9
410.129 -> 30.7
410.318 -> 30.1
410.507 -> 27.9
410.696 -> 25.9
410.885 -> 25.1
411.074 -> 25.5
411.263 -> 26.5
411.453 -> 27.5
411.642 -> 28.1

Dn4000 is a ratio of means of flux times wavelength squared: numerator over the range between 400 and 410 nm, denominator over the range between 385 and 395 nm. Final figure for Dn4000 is 1.26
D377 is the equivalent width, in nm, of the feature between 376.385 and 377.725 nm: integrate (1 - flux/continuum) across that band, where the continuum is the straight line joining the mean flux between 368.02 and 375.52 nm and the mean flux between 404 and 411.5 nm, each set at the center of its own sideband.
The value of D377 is 0.33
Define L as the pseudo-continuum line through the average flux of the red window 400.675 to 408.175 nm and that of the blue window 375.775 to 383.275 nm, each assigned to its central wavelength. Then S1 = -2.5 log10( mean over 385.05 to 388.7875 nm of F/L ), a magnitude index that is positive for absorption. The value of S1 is -0.121 mag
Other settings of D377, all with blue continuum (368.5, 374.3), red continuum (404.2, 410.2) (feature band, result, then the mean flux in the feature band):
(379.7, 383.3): 0.608 nm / 23.8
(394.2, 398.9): 0.705 nm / 25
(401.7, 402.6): -0.109 nm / 33.3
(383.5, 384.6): 0.264 nm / 21.9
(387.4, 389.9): 0.351 nm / 24.9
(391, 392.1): 0.009 nm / 28.9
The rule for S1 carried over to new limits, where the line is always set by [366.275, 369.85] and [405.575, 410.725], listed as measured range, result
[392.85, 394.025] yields 0.39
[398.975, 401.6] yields -0.12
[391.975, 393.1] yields 0.17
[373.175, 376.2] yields -0.02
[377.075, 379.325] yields -0.02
